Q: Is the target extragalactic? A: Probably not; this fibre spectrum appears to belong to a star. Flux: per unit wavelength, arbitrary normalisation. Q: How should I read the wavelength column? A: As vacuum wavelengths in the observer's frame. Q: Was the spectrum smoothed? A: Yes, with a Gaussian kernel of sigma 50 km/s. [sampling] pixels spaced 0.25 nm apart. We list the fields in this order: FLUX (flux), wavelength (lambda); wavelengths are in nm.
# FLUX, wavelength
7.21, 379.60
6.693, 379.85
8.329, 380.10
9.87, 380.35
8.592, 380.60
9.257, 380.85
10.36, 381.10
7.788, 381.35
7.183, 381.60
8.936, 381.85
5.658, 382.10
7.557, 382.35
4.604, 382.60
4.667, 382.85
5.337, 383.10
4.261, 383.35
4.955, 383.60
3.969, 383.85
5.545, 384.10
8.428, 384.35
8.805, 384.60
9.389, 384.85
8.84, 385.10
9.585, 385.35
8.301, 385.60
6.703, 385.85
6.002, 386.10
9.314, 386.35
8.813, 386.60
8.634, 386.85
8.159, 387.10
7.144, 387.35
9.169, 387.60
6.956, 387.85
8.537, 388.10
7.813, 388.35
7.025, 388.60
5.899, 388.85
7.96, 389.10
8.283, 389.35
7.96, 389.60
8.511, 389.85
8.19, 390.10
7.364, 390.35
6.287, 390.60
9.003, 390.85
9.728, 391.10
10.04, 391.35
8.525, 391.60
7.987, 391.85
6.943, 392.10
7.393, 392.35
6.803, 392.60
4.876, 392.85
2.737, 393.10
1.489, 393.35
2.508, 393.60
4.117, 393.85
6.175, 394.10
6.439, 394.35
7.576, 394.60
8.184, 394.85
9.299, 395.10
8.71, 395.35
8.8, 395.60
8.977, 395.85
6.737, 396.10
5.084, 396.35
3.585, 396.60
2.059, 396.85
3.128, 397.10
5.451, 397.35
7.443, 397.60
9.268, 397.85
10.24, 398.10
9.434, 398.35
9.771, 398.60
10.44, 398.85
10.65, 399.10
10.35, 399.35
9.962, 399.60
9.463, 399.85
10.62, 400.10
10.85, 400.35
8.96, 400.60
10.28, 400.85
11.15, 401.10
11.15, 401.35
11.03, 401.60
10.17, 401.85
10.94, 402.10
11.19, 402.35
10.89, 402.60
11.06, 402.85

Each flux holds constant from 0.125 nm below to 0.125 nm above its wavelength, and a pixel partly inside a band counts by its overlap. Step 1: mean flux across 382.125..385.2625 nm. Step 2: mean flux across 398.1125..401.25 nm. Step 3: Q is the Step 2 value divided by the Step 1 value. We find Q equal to 1.6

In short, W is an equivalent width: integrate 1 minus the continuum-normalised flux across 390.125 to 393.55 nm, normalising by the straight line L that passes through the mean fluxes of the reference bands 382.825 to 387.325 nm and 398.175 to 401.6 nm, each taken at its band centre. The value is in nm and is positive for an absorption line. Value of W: 0.708 nm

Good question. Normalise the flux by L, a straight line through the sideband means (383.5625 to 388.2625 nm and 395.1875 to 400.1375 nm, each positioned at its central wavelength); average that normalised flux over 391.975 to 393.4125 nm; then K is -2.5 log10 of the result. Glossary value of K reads 0.455 mag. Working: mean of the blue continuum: 7.8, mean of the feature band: 5.19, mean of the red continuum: 7.97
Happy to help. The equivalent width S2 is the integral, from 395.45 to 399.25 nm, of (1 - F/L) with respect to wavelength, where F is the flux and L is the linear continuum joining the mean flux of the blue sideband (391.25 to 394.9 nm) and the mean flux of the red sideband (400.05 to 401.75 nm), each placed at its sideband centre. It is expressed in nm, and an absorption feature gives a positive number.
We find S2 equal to 0.51 nm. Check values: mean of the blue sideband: 6.05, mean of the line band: 7.43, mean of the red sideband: 10.6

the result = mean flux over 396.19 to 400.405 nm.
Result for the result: 8.05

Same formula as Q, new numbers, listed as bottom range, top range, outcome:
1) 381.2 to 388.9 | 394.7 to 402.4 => 1.21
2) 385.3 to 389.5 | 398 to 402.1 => 1.31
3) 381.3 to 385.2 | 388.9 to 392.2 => 1.24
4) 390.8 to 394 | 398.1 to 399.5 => 1.62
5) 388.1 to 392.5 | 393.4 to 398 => 0.79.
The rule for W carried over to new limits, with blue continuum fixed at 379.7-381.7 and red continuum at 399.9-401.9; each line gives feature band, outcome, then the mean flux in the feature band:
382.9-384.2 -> 0.591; 4.79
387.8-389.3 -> 0.299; 7.43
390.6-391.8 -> 0.078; 8.92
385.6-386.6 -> 0.155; 7.64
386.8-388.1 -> 0.162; 8.03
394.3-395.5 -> 0.212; 8.16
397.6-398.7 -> 0.087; 9.42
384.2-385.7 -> 0.014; 8.85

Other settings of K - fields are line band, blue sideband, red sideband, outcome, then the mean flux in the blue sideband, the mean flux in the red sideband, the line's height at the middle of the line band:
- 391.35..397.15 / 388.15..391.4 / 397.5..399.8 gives 0.396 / 7.97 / 9.74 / 8.87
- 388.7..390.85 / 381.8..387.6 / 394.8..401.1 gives -0.004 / 7.13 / 8.37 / 7.61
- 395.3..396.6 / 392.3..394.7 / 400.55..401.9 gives -0.092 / 4.91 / 10.6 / 6.7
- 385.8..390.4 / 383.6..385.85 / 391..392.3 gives 0.033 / 7.63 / 8.55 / 8.08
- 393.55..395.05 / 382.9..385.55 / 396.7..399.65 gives 0.250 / 6.89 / 8.1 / 7.76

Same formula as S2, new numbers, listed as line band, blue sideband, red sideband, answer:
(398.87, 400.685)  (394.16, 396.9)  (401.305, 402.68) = -0.123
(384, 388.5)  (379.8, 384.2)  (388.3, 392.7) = -0.460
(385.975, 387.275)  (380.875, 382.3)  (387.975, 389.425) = -0.074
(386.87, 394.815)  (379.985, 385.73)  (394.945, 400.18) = 0.701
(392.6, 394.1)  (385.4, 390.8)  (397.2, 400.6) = 0.855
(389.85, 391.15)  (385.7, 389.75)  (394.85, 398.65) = -0.079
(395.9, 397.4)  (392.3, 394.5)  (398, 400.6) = 0.601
